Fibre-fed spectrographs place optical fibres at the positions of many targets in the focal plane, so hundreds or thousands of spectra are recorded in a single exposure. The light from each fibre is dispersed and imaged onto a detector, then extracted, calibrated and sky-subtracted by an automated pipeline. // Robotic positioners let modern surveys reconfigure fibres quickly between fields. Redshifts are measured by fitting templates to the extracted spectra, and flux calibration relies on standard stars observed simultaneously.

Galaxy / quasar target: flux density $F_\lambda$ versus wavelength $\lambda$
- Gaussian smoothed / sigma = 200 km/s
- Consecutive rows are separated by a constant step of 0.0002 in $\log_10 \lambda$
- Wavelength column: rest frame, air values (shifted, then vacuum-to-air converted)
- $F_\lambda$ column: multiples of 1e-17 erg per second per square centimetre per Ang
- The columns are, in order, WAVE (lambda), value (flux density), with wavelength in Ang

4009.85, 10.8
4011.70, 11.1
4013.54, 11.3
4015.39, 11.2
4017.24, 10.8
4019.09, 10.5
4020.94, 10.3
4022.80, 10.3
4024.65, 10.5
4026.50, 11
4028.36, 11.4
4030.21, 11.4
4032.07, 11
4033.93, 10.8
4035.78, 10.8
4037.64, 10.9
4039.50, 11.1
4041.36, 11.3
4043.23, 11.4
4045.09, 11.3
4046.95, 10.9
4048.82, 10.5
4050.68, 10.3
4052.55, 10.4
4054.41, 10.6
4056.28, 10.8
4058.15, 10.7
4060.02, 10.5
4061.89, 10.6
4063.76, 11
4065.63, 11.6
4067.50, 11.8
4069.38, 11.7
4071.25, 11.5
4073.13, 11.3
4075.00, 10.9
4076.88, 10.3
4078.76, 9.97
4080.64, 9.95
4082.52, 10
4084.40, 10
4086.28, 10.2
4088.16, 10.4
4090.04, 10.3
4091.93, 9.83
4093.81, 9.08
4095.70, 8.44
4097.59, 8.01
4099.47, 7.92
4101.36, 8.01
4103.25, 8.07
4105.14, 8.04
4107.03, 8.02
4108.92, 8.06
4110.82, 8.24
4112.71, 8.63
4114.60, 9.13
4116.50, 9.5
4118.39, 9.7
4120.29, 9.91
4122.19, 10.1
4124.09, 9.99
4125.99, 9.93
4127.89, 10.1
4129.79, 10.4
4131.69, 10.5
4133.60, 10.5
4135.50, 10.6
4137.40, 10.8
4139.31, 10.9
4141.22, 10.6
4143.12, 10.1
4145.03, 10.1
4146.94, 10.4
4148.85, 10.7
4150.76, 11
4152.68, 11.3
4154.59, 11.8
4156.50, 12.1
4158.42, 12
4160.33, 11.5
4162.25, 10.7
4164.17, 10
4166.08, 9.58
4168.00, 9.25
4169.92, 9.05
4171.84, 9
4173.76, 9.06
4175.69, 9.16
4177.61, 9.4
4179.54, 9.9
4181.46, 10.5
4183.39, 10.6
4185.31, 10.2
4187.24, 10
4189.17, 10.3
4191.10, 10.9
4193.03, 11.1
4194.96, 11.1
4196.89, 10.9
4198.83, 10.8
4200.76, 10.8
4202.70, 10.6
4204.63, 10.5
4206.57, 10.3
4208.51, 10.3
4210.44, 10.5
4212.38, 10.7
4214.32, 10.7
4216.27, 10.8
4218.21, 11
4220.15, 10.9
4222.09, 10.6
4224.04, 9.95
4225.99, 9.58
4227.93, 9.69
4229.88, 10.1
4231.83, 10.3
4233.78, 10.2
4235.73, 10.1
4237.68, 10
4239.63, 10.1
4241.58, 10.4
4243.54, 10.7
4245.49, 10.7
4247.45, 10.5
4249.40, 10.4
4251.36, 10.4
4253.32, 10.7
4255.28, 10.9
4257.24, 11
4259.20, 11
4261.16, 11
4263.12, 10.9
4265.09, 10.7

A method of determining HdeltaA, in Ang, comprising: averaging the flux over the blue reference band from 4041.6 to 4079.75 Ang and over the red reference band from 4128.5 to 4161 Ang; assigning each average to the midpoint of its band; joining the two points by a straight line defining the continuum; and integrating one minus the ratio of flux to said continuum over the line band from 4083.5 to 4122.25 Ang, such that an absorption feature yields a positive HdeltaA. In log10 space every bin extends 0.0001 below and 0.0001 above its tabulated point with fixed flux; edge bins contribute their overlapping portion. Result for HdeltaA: 6.7 Ang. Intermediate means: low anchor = 10.9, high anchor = 10.9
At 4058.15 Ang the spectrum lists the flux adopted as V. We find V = 10.7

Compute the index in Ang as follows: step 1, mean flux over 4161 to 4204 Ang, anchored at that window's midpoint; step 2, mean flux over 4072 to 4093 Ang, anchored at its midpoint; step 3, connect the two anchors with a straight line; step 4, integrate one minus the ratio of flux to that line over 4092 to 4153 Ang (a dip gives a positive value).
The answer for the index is 3.9 Ang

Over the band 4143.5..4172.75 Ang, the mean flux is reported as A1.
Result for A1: 10.6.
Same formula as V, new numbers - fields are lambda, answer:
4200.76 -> 10.8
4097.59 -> 8.01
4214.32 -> 10.7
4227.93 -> 9.69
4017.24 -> 10.8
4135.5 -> 10.6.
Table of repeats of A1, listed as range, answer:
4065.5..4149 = 9.85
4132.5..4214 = 10.5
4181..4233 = 10.5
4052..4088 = 10.7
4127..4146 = 10.5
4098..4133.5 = 9.14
